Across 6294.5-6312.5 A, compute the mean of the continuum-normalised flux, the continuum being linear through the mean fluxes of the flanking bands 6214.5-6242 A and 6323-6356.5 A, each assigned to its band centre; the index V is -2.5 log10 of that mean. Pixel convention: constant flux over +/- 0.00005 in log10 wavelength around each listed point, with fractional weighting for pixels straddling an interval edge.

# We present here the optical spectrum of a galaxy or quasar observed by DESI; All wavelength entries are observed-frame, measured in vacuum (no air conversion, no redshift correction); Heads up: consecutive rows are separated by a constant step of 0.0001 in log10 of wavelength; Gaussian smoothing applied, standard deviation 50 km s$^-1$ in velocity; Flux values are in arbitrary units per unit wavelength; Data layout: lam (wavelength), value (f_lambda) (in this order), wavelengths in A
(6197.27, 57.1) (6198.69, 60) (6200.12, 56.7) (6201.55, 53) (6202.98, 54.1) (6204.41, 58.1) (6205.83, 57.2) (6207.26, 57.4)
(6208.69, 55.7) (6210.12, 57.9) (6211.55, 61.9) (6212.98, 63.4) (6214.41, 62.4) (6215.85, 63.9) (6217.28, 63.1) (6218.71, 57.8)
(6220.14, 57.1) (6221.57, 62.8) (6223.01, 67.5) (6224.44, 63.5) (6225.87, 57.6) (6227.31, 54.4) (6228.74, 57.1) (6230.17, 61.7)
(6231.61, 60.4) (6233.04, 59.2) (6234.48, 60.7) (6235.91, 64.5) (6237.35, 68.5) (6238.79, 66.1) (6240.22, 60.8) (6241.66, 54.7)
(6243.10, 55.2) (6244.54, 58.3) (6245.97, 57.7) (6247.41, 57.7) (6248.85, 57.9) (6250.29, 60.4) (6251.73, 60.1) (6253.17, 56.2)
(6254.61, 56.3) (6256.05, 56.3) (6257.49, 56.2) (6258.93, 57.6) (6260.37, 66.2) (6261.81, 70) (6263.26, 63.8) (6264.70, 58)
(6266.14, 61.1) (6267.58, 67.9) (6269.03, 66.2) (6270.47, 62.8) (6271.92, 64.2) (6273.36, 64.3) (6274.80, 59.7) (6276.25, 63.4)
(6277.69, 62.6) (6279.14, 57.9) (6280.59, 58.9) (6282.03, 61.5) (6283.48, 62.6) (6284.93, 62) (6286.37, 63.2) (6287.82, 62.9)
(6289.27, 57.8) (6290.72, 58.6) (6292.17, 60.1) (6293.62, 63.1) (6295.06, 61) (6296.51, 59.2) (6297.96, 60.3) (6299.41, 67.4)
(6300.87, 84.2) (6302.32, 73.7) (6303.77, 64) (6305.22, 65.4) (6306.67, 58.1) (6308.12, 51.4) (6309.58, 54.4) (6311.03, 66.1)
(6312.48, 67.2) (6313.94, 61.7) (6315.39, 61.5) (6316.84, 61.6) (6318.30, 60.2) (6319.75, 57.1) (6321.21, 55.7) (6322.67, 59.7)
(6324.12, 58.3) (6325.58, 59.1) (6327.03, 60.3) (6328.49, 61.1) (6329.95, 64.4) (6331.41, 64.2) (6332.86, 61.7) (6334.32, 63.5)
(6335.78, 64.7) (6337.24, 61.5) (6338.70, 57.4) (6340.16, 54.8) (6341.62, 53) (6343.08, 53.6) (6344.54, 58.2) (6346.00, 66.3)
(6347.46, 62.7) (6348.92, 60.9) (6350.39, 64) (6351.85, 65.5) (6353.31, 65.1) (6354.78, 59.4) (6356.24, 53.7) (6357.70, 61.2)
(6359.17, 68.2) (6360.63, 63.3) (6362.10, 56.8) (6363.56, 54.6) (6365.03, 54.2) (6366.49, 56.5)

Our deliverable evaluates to -0.05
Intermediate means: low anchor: 61.2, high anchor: 60.7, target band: 63.9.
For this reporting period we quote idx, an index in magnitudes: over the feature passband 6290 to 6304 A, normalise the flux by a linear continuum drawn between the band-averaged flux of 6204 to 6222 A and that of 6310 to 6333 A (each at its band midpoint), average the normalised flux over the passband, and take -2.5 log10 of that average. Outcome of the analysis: -0.07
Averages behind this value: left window 59.9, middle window 65.2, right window 61.2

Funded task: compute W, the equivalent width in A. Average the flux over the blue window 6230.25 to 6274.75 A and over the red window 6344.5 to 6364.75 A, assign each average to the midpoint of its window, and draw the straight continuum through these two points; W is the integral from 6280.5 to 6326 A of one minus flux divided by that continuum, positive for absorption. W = -0.5 A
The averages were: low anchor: 61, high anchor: 61.4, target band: 61.9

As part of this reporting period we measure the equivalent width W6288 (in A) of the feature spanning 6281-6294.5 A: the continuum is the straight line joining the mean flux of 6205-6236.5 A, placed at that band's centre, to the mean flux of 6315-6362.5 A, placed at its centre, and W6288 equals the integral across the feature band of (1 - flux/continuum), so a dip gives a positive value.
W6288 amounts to -0.17 A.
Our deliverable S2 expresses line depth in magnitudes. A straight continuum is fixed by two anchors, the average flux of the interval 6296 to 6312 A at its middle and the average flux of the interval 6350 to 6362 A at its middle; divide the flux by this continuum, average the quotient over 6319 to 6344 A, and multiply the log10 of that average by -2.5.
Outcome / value 0.07 mag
